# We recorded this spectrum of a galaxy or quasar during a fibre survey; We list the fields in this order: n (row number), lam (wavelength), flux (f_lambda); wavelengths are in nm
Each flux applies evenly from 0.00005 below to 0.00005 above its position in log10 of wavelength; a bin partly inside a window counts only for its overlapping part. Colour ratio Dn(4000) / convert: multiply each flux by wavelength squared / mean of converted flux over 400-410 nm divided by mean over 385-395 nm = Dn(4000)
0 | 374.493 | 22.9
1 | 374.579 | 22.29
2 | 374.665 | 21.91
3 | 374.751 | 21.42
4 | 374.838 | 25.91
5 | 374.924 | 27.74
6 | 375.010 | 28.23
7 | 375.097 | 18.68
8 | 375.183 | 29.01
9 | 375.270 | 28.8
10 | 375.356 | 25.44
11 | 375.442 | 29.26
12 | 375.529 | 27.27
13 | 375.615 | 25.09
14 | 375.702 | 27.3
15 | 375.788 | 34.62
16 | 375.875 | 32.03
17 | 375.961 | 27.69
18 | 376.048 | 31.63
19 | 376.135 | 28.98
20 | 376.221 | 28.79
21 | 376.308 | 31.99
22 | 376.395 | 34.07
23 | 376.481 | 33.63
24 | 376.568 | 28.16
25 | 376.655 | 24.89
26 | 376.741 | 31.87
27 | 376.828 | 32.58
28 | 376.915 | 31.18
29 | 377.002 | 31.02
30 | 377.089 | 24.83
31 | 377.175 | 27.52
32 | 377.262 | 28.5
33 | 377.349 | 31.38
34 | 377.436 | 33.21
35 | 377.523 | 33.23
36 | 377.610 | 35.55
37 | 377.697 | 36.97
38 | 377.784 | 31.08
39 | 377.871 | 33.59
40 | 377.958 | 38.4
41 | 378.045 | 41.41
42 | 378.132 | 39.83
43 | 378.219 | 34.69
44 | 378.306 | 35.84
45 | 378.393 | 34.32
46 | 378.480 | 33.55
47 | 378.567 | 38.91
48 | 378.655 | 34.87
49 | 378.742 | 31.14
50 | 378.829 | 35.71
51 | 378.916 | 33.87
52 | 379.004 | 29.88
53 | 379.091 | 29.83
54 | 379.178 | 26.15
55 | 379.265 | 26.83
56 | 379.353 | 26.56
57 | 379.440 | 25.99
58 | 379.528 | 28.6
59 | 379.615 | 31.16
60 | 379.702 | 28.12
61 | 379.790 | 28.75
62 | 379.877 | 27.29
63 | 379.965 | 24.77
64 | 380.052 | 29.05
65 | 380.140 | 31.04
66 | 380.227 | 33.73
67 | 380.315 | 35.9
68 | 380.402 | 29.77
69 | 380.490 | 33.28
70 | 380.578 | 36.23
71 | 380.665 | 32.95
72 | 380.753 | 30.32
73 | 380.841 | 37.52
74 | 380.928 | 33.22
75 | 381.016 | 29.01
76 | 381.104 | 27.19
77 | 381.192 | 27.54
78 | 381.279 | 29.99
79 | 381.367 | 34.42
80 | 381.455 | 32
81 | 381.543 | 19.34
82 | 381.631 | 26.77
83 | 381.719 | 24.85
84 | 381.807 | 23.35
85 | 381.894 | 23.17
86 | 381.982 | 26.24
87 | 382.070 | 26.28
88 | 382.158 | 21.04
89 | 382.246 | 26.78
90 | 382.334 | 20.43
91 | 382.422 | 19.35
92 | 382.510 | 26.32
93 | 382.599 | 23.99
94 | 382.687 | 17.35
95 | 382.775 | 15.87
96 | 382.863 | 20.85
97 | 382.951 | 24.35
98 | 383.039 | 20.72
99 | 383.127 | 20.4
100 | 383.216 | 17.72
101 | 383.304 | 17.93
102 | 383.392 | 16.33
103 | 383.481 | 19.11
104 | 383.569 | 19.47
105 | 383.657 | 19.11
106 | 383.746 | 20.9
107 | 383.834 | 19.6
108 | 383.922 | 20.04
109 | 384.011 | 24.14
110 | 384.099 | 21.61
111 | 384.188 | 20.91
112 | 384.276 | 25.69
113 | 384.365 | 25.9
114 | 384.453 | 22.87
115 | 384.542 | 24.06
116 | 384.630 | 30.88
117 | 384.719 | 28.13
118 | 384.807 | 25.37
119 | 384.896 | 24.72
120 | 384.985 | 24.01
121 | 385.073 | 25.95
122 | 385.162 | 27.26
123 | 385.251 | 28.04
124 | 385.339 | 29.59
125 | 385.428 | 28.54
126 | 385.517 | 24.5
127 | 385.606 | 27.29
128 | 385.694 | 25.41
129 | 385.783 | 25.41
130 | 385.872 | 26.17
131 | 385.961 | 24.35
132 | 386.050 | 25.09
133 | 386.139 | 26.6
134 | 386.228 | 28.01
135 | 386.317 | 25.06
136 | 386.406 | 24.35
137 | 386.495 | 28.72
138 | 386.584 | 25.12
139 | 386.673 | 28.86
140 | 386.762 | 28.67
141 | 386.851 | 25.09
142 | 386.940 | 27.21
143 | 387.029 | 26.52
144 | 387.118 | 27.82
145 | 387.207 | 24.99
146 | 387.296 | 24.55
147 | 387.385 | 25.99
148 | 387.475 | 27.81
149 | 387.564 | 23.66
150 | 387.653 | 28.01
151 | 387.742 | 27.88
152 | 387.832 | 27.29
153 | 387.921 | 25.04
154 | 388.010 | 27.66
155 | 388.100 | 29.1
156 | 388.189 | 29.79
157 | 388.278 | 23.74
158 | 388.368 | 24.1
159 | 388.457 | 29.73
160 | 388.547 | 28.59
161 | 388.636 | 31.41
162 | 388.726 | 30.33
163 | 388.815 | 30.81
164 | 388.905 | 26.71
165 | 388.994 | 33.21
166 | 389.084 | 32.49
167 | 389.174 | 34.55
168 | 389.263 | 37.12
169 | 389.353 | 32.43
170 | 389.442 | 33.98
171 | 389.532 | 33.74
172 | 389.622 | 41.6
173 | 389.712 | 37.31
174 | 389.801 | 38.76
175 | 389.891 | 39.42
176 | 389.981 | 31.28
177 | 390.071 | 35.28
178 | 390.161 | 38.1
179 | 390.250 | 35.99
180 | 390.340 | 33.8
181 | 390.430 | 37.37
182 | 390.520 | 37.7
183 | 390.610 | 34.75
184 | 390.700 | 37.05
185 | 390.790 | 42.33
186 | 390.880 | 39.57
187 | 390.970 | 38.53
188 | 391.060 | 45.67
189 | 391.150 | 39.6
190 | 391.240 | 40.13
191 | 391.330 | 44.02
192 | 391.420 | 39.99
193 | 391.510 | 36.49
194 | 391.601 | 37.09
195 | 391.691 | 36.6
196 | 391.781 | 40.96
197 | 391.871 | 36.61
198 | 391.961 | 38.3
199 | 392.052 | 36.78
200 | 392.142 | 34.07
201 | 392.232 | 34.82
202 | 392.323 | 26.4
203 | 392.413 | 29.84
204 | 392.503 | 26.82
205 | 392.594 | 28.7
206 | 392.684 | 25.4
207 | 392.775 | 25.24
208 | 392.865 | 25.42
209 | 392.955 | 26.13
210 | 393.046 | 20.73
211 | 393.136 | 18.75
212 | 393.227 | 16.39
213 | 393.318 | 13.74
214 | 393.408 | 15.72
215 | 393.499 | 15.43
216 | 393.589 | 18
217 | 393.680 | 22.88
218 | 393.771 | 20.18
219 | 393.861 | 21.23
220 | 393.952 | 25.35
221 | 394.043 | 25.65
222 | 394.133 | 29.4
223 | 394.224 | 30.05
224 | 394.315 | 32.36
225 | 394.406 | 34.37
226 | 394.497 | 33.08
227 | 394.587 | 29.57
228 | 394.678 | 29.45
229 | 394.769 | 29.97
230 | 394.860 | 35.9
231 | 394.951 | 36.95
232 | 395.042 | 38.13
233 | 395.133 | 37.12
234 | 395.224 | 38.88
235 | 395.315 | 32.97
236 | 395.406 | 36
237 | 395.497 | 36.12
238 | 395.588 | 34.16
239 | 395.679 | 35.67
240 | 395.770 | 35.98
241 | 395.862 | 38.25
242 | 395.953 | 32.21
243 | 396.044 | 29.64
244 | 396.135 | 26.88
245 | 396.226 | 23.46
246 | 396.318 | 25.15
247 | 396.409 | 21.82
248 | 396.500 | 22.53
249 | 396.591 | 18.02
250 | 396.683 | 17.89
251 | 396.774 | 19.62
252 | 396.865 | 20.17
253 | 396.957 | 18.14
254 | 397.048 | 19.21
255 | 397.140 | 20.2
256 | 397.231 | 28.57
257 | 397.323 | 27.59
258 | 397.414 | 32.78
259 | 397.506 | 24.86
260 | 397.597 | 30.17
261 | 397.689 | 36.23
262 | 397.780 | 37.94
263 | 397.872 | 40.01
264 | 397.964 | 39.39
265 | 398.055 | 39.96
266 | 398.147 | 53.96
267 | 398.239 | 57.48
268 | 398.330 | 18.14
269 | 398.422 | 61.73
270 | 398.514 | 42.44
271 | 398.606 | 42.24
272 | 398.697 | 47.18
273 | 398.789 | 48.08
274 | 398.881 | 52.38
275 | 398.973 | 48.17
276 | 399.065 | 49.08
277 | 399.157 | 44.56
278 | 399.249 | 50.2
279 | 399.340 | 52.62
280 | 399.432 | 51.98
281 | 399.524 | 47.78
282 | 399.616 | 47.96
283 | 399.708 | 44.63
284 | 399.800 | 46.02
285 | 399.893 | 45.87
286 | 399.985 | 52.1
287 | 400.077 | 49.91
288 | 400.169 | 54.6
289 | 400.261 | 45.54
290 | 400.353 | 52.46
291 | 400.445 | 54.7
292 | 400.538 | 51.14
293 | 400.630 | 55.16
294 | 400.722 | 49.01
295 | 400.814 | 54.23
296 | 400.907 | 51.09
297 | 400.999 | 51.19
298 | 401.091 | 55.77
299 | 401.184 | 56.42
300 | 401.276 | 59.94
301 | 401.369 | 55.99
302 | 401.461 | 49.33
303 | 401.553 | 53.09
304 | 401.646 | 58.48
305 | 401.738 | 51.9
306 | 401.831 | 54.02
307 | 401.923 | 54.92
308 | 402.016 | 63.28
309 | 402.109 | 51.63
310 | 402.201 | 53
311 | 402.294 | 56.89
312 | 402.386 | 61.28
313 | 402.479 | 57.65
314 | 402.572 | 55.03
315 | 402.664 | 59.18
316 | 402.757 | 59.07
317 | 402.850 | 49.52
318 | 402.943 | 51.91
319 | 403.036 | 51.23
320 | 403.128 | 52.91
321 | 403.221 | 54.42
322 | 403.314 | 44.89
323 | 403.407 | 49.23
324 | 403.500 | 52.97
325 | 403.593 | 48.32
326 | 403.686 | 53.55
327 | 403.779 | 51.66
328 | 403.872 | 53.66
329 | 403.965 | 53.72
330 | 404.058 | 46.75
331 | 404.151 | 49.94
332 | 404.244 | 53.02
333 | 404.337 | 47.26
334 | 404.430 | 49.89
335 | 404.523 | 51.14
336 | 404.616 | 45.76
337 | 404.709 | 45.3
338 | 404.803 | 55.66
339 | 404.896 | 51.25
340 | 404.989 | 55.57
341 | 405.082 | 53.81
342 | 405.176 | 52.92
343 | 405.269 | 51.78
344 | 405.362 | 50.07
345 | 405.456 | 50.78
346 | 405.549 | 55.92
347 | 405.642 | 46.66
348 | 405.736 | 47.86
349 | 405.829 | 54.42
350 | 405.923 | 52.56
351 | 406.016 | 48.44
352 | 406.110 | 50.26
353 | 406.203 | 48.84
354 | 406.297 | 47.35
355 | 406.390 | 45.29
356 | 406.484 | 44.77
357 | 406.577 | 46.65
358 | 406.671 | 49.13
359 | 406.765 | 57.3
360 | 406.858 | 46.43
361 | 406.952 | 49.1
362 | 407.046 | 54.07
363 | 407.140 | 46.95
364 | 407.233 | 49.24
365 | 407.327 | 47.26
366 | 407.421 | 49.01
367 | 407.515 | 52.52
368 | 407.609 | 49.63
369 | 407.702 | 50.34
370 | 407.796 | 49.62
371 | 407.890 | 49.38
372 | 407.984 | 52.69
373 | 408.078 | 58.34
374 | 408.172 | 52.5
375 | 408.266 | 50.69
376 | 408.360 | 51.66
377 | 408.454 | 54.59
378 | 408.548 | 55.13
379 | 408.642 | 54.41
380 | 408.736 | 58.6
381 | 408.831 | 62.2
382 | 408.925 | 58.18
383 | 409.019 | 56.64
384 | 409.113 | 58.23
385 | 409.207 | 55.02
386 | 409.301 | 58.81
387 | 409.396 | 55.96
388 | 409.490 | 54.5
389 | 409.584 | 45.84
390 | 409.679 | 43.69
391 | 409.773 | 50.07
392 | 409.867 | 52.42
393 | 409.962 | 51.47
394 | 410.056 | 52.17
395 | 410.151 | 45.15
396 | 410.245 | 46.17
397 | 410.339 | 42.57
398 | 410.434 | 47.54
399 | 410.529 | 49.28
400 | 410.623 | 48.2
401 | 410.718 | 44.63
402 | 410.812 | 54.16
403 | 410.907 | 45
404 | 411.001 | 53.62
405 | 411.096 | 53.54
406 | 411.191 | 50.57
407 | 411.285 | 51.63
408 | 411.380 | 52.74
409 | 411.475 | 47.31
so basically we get 1.9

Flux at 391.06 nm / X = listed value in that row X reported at 45.67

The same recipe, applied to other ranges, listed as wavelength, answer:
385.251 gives 28.04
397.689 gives 36.23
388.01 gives 27.66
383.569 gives 19.47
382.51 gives 26.32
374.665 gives 21.91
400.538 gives 51.14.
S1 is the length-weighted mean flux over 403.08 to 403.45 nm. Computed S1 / 50.4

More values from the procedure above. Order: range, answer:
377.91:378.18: 39.7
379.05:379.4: 27.3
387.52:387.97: 26.4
